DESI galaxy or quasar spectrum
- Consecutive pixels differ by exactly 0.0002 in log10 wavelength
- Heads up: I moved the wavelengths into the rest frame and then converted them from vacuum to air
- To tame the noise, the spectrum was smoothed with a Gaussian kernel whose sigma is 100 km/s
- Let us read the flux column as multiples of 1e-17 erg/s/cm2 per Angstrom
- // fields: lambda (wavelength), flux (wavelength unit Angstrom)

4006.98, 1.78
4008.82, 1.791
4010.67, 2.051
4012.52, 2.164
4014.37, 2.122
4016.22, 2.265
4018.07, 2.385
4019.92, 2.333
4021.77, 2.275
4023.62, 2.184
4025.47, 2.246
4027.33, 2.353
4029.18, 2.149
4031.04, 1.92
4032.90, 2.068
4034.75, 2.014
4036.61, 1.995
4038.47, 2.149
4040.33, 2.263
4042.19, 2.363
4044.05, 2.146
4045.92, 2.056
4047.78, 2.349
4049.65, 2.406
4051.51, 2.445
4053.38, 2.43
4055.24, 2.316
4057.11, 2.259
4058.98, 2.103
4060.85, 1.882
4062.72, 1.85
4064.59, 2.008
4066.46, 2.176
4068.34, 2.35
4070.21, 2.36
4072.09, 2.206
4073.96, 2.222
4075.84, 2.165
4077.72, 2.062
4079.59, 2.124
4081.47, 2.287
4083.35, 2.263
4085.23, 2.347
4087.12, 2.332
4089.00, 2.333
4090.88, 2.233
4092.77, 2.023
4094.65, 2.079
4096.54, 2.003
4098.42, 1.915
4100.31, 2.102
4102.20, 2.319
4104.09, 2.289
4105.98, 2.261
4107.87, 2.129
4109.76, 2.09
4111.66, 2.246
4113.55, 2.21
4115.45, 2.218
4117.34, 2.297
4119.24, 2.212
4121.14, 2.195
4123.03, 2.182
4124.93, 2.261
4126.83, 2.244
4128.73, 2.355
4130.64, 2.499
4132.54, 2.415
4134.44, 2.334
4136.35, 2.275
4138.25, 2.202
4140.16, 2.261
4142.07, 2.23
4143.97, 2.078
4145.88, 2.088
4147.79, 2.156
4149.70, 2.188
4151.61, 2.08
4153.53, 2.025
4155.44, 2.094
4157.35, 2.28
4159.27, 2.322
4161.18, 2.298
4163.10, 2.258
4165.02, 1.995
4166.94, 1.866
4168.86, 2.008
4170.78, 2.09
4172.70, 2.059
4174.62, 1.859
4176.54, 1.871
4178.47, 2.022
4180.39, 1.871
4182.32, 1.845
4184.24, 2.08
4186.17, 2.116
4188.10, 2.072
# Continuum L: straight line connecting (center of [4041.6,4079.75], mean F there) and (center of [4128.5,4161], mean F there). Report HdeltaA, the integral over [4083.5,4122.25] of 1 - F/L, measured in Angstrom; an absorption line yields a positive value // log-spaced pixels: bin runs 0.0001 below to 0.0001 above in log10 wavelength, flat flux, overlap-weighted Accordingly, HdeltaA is 0.4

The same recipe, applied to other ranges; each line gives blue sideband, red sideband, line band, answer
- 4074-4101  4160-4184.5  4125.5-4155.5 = -2.25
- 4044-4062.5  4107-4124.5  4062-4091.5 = 0.10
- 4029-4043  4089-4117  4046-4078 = -1.20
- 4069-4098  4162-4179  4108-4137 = -2.11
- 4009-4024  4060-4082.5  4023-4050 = 0.10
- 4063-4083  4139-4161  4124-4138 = -1.03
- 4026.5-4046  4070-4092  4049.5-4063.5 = -0.15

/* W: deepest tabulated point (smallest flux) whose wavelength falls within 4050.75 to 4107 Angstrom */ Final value 1.85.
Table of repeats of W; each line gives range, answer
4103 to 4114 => 2.09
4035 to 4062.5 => 1.882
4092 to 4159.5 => 1.915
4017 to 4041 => 1.92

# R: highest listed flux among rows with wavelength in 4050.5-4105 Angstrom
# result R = 2.445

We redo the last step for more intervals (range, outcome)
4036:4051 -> 2.406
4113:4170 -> 2.499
